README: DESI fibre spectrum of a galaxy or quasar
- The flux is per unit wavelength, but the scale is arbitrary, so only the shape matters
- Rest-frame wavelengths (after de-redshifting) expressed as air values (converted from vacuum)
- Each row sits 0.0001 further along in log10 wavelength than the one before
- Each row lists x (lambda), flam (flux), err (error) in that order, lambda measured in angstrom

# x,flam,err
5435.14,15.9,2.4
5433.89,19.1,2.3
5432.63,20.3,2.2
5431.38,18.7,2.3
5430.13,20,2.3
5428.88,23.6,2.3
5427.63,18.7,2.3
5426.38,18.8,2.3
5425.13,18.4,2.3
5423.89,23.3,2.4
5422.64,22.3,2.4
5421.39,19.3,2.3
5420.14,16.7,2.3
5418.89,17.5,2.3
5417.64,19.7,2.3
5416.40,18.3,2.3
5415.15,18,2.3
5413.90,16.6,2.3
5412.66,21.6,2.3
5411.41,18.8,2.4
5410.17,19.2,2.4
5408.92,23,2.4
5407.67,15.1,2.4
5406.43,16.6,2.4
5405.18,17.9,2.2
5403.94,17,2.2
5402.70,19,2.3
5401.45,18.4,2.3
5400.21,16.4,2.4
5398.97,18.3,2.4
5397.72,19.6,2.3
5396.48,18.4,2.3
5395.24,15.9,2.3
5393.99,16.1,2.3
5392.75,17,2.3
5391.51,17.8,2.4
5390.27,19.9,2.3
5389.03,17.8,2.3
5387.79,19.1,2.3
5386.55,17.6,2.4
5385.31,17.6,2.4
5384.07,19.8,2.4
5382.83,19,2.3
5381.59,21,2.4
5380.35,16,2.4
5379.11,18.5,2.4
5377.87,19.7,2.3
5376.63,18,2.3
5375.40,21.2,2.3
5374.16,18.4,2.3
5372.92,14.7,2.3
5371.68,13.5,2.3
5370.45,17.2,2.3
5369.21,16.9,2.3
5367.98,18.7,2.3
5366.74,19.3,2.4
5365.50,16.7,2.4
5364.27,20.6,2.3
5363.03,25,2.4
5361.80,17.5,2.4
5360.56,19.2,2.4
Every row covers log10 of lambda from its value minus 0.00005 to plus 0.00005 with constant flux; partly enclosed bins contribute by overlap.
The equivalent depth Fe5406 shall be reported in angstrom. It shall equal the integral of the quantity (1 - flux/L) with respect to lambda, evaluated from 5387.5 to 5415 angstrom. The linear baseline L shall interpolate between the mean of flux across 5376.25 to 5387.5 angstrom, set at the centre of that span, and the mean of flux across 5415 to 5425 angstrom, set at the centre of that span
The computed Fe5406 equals 1.3 angstrom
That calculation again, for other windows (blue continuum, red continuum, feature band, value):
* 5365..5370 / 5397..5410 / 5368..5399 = 0.07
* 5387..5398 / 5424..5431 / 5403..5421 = 0.78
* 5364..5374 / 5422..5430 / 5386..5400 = 0.57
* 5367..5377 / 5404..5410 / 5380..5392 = -0.65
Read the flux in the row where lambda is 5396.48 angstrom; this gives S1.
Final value 18.4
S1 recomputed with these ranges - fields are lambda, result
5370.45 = 17.2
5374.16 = 18.4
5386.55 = 17.6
